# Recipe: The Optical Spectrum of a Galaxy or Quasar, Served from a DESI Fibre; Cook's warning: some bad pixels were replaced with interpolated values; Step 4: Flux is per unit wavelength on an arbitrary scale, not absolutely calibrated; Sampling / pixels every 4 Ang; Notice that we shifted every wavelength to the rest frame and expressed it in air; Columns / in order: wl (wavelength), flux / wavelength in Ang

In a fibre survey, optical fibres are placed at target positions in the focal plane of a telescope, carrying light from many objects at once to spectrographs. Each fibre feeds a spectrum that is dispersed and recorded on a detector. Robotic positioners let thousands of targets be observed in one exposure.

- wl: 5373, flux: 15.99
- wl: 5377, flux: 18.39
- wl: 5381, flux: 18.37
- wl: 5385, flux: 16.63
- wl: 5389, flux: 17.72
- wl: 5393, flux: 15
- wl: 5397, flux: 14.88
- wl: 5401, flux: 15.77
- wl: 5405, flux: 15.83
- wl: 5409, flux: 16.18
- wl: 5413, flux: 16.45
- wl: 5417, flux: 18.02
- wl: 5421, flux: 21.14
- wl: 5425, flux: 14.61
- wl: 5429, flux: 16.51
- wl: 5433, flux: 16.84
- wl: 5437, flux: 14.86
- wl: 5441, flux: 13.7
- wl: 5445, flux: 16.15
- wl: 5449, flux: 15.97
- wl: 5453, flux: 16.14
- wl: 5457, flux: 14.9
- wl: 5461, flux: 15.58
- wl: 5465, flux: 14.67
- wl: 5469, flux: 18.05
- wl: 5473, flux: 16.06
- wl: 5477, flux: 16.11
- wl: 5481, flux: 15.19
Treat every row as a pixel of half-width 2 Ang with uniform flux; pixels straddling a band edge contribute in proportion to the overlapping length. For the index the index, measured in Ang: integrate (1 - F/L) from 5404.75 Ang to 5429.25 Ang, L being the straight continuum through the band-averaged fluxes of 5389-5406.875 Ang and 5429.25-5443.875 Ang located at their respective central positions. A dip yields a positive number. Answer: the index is -2.5 Ang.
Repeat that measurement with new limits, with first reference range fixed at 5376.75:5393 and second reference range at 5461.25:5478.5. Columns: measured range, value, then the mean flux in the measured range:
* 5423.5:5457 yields 2.0 Ang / 15.6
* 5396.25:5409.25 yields 1.1 Ang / 15.7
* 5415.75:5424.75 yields -1.0 Ang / 18.7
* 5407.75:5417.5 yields 0.1 Ang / 16.8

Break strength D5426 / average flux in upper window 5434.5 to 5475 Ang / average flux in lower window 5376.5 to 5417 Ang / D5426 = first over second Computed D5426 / 0.9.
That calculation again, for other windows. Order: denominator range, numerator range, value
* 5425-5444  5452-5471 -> 1.03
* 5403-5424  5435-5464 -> 0.88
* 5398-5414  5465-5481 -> 1.02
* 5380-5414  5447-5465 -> 0.96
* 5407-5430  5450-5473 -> 0.92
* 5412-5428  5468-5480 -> 0.94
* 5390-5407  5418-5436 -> 1.11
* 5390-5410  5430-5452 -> 1.00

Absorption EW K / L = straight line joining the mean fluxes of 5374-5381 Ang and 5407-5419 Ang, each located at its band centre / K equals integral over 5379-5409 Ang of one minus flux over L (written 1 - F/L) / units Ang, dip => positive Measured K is 2.1 Ang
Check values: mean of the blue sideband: 18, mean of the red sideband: 16.9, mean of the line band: 16.3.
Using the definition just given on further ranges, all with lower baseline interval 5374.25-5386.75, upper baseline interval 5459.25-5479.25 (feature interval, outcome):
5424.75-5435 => 0.4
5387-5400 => 1.2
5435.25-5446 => 1.2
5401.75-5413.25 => 0.8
